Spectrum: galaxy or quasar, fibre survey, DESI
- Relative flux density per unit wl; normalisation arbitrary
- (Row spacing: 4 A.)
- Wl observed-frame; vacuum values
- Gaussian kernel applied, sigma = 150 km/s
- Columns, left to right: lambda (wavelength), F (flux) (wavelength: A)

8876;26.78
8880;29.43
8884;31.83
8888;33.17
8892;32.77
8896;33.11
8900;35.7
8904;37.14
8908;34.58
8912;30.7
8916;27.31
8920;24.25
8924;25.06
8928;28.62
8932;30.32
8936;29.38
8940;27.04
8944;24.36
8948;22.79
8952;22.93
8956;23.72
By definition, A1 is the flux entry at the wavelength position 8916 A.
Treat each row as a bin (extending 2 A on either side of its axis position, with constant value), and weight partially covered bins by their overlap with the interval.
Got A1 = 27.31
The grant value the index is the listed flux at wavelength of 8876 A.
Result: 26.78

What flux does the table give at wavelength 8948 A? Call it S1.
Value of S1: 22.79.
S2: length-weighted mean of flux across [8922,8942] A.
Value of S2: 28.1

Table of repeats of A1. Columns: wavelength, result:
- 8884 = 31.83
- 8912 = 30.7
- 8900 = 35.7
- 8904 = 37.14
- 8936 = 29.38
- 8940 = 27.04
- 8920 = 24.25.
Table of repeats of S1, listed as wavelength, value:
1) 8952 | 22.93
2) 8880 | 29.43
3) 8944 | 24.36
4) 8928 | 28.62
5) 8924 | 25.06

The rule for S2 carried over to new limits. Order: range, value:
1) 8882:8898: 32.7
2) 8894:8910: 35.1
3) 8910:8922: 27.4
